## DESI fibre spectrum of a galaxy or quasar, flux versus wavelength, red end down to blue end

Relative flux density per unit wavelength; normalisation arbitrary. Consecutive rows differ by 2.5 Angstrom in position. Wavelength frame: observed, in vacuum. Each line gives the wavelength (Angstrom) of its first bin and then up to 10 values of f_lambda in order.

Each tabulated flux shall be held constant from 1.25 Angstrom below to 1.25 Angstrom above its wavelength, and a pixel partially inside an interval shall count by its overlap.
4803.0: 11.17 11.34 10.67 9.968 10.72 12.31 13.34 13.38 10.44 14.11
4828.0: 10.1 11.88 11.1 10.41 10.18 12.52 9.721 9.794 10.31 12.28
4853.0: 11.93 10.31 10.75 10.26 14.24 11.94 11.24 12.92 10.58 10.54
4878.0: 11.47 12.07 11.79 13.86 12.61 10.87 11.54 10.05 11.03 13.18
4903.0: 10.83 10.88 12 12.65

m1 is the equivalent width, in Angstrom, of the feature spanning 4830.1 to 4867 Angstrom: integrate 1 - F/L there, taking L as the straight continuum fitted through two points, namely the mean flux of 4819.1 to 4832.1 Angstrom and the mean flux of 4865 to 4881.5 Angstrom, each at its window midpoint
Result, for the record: 1.8 Angstrom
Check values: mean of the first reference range 12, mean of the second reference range 11.5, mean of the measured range 11.2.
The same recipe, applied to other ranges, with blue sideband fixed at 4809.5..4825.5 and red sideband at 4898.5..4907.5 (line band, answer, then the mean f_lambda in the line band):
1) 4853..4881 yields 0.59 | 11.5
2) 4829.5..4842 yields 0.71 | 11.2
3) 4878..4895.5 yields -0.39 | 11.9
